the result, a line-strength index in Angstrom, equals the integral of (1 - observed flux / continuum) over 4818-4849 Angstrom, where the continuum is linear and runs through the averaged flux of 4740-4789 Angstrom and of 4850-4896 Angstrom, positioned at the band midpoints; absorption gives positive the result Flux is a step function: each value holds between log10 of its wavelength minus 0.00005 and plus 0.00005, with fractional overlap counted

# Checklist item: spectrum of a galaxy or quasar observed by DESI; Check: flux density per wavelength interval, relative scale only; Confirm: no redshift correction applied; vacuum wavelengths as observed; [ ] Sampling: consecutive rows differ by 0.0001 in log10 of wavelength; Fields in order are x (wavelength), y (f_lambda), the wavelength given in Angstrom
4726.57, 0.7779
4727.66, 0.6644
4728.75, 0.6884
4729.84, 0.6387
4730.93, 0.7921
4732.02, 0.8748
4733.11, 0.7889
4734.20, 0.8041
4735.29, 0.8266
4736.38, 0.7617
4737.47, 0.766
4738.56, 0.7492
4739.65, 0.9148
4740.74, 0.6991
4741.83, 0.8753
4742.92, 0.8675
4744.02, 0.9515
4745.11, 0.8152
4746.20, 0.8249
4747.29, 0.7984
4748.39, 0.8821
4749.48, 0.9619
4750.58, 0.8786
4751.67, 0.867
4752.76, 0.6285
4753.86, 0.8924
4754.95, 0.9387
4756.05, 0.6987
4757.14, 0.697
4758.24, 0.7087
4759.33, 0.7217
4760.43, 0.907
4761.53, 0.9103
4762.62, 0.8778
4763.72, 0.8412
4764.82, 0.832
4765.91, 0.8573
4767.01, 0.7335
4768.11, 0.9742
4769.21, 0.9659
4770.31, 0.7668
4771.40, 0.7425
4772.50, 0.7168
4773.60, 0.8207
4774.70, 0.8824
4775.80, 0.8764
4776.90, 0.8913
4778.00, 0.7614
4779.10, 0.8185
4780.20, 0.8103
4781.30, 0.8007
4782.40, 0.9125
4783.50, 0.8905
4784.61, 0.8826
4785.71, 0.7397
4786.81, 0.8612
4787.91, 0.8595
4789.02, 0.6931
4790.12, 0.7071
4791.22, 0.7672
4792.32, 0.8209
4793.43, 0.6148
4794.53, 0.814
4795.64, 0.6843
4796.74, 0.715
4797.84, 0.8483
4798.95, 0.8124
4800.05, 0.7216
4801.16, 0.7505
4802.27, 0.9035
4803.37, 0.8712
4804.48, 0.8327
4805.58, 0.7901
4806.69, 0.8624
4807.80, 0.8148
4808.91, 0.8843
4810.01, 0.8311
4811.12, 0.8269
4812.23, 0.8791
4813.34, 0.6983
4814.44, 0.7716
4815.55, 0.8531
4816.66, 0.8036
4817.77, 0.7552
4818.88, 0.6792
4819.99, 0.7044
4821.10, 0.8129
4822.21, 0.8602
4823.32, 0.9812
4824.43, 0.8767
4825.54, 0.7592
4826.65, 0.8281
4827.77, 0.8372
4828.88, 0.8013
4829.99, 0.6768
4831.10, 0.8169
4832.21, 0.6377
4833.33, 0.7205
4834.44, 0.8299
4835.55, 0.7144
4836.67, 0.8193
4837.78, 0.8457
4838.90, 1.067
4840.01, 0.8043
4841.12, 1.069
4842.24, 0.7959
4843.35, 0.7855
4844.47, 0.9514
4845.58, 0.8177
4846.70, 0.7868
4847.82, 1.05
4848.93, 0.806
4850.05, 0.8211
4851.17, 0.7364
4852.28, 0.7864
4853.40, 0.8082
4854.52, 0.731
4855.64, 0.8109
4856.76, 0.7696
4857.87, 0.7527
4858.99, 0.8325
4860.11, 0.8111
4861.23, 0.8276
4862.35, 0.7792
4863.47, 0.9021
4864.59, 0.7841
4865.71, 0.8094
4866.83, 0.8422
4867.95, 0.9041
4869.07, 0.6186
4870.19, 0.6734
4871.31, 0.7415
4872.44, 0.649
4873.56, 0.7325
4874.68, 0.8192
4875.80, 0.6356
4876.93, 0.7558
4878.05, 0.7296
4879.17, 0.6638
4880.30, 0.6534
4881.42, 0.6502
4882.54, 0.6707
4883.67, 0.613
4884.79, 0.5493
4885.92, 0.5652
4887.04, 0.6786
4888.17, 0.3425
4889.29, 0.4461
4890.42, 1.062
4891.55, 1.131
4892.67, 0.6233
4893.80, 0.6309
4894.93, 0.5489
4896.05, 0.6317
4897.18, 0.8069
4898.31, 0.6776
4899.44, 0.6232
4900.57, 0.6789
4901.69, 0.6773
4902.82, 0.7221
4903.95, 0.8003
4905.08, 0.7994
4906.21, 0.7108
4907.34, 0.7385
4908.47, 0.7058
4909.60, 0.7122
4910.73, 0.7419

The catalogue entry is -2.5 Angstrom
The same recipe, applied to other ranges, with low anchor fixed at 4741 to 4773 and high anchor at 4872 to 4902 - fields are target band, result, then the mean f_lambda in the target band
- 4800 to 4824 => -1.6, 0.815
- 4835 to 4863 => -4.3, 0.831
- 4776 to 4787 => -0.5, 0.837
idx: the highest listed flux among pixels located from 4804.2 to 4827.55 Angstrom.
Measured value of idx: 0.9812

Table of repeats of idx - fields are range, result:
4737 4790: 0.9742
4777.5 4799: 0.9125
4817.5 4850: 1.069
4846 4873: 1.05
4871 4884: 0.8192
